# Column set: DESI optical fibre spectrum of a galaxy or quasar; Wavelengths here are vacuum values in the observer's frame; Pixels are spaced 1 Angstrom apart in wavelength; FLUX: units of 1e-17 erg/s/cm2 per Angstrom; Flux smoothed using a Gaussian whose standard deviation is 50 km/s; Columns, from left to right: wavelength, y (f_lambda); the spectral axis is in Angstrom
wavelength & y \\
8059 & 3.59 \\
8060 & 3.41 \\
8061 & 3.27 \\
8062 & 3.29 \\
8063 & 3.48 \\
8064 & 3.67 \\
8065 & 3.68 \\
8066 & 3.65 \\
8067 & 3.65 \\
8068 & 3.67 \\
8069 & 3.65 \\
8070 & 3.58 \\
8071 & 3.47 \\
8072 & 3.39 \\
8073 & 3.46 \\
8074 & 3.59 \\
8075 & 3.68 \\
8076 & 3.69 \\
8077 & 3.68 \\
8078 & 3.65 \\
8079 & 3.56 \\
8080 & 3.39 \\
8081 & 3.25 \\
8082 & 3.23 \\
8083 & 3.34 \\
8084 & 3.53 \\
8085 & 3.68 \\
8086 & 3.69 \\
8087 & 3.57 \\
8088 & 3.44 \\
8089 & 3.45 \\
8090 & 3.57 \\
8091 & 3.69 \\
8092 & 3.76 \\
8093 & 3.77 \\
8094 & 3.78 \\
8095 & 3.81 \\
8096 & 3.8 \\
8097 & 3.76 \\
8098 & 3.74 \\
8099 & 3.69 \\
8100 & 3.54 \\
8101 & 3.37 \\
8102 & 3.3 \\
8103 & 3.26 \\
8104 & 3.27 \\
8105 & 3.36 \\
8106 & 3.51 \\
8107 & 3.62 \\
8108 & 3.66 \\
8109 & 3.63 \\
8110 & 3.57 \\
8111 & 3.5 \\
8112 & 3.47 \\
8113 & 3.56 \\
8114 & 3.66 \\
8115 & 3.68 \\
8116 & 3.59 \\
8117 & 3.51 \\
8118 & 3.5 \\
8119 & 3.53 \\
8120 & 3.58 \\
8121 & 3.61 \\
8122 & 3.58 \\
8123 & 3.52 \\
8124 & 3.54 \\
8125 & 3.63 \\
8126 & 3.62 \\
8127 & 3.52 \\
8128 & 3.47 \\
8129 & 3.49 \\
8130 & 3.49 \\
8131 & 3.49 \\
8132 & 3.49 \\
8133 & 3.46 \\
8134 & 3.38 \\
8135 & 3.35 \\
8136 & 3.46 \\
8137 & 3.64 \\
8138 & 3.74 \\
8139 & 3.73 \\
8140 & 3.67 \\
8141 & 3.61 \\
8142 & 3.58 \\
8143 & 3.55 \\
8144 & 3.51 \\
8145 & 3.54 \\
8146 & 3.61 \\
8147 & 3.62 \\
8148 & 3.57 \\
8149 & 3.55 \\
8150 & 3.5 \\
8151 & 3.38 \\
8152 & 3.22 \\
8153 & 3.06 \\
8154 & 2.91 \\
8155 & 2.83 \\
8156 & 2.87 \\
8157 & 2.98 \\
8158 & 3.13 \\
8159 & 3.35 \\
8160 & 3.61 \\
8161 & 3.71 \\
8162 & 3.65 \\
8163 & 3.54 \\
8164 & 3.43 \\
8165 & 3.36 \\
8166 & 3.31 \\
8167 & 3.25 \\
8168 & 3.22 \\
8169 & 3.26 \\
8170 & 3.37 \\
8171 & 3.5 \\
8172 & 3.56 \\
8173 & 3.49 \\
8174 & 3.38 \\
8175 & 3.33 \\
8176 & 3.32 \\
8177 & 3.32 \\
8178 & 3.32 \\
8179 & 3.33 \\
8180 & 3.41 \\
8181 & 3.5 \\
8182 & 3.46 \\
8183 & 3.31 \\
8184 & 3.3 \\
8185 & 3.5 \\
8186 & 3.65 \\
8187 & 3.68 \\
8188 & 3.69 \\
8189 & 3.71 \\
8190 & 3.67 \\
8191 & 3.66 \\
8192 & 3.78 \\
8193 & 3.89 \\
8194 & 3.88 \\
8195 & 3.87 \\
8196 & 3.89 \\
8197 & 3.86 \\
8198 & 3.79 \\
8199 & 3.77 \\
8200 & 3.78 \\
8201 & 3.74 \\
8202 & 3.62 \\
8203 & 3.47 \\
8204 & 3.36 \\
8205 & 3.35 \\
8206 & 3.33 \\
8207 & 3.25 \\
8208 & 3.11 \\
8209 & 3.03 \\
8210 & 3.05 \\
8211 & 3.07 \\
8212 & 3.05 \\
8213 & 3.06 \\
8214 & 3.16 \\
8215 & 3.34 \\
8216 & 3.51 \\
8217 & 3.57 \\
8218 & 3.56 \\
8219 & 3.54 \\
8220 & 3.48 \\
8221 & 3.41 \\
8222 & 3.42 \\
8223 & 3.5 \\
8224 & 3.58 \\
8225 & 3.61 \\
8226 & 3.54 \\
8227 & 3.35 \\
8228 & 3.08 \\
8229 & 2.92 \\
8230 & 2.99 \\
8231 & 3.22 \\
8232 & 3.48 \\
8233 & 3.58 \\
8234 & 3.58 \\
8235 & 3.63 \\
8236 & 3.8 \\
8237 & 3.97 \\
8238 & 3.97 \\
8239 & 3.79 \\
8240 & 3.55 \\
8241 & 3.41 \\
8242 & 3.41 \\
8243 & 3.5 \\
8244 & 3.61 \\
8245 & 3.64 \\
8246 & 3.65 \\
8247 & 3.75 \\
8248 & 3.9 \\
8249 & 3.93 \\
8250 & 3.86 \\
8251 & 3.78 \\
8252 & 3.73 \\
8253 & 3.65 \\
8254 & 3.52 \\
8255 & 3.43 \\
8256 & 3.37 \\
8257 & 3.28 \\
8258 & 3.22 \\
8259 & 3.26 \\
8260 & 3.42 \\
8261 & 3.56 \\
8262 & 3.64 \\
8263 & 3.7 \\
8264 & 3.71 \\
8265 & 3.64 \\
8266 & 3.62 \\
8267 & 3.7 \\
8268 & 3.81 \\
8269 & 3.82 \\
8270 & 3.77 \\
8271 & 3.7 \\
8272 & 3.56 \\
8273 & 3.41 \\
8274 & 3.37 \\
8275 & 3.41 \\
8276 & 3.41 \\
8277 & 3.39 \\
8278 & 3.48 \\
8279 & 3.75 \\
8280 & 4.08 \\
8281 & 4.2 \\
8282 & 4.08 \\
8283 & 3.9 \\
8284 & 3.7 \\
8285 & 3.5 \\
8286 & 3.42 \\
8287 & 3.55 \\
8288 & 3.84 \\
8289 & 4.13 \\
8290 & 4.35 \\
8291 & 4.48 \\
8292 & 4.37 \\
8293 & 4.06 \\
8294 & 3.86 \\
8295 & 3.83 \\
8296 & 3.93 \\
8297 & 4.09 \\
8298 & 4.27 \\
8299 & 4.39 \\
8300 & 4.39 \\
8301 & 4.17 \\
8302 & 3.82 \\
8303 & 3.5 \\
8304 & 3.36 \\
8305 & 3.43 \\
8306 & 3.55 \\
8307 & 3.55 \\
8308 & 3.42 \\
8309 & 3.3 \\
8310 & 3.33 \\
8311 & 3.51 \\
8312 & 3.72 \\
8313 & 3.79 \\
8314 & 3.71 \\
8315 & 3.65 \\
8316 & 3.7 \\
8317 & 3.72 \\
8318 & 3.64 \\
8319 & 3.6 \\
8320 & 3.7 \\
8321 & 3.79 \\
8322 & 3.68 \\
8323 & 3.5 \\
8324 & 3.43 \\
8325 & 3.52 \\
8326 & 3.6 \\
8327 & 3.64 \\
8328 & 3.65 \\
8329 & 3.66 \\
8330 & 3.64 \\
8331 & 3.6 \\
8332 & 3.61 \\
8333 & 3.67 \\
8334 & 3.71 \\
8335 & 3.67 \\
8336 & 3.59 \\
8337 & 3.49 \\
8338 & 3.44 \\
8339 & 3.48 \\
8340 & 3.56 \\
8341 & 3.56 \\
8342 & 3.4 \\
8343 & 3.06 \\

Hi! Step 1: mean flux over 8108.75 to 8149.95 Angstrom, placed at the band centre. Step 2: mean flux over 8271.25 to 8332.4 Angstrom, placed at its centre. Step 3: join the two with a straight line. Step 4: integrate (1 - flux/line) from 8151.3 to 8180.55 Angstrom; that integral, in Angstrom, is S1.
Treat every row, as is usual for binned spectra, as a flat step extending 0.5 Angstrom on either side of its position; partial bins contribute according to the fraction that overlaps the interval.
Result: 2.29 Angstrom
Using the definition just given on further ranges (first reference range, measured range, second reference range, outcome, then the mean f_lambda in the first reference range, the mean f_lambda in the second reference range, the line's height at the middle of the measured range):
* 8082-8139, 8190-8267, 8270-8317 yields 3.45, 3.56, 3.77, 3.69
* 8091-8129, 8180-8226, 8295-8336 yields 1.54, 3.58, 3.69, 3.63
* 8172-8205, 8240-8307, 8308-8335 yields -2.26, 3.58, 3.62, 3.6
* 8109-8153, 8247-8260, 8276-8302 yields 0.95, 3.54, 3.95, 3.86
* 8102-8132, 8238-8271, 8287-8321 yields 1.07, 3.53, 3.82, 3.74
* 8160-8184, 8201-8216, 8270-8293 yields 1.16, 3.41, 3.78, 3.53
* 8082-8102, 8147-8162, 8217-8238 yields 1.11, 3.61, 3.48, 3.55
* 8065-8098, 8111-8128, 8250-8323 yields 0.24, 3.59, 3.71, 3.62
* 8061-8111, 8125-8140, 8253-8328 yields 0.24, 3.56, 3.7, 3.59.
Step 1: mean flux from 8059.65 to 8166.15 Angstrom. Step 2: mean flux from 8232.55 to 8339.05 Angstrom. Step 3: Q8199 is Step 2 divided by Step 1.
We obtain 1.1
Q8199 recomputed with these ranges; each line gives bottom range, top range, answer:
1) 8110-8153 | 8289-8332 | 1.06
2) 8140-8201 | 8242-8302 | 1.08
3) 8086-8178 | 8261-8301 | 1.10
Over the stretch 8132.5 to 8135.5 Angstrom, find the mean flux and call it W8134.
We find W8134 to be 3.4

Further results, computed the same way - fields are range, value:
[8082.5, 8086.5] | 3.56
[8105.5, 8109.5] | 3.6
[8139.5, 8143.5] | 3.6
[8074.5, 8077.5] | 3.68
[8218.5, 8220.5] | 3.51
